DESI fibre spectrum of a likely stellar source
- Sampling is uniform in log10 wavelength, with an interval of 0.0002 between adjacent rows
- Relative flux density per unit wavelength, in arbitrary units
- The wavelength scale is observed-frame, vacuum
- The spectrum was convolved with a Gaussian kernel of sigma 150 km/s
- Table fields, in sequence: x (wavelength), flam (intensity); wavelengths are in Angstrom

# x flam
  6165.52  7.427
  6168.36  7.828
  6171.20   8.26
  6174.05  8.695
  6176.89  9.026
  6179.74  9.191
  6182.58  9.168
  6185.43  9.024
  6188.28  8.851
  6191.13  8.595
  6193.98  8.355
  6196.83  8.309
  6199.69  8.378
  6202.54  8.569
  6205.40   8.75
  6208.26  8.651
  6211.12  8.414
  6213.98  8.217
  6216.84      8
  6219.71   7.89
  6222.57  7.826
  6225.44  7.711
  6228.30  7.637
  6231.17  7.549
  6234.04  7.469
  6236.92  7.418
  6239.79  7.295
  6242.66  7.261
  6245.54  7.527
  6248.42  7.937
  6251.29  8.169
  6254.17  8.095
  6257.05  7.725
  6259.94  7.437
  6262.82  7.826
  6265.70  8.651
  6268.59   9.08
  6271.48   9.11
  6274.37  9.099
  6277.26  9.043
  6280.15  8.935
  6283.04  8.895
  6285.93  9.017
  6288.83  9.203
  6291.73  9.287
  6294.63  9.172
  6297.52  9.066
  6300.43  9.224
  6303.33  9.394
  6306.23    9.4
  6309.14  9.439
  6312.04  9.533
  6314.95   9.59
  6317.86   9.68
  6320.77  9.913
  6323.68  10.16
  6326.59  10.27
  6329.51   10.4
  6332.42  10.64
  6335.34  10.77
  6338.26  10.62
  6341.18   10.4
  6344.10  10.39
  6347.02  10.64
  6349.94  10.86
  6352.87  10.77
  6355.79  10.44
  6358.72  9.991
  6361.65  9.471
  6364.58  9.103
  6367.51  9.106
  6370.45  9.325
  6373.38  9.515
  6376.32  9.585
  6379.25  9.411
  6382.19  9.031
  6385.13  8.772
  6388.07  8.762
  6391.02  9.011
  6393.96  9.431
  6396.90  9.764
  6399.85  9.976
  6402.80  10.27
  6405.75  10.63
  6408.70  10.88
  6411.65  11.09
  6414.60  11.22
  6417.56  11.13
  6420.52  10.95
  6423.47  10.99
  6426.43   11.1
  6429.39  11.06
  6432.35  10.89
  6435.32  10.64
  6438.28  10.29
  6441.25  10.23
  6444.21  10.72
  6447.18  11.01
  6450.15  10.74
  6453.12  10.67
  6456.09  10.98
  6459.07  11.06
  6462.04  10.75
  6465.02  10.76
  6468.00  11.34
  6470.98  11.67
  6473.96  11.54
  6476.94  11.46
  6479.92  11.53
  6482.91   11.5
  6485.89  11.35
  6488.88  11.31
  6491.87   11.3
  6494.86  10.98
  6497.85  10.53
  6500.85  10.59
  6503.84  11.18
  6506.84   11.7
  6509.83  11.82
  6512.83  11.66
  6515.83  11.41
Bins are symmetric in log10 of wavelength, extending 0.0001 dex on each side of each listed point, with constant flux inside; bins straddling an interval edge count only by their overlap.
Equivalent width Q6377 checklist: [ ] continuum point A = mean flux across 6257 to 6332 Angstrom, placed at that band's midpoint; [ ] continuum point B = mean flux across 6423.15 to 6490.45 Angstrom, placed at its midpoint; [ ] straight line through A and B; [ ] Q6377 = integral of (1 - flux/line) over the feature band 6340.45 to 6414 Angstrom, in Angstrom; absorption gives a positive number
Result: 1.9 Angstrom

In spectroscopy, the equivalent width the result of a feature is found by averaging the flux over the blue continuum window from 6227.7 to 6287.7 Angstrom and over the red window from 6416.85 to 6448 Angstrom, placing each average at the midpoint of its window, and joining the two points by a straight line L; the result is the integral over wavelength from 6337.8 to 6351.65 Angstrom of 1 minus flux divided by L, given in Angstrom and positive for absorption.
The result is -1.6 Angstrom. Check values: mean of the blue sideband 8.16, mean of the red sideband 10.8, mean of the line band 10.6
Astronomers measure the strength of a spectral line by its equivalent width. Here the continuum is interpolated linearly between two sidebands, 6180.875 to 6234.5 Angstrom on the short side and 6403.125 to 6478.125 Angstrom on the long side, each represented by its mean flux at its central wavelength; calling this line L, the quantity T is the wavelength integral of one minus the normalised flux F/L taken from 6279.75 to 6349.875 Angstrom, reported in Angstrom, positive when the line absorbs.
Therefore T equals -1.9 Angstrom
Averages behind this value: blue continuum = 8.3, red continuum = 10.9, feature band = 9.79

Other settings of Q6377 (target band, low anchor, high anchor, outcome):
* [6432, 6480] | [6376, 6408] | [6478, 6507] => -1.6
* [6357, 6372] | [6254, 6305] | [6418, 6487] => 0.7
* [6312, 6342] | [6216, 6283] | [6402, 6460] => -3.1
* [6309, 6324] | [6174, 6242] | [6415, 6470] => -0.4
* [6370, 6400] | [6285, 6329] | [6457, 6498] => 2.9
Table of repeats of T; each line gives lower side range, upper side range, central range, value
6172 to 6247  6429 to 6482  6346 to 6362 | -1.0 Angstrom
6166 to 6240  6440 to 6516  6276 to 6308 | 0.2 Angstrom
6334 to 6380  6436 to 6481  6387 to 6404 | 1.4 Angstrom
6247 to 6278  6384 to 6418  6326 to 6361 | -4.3 Angstrom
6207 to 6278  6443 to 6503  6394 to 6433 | -1.5 Angstrom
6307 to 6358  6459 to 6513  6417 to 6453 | 0.4 Angstrom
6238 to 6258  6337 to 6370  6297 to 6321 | -0.9 Angstrom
